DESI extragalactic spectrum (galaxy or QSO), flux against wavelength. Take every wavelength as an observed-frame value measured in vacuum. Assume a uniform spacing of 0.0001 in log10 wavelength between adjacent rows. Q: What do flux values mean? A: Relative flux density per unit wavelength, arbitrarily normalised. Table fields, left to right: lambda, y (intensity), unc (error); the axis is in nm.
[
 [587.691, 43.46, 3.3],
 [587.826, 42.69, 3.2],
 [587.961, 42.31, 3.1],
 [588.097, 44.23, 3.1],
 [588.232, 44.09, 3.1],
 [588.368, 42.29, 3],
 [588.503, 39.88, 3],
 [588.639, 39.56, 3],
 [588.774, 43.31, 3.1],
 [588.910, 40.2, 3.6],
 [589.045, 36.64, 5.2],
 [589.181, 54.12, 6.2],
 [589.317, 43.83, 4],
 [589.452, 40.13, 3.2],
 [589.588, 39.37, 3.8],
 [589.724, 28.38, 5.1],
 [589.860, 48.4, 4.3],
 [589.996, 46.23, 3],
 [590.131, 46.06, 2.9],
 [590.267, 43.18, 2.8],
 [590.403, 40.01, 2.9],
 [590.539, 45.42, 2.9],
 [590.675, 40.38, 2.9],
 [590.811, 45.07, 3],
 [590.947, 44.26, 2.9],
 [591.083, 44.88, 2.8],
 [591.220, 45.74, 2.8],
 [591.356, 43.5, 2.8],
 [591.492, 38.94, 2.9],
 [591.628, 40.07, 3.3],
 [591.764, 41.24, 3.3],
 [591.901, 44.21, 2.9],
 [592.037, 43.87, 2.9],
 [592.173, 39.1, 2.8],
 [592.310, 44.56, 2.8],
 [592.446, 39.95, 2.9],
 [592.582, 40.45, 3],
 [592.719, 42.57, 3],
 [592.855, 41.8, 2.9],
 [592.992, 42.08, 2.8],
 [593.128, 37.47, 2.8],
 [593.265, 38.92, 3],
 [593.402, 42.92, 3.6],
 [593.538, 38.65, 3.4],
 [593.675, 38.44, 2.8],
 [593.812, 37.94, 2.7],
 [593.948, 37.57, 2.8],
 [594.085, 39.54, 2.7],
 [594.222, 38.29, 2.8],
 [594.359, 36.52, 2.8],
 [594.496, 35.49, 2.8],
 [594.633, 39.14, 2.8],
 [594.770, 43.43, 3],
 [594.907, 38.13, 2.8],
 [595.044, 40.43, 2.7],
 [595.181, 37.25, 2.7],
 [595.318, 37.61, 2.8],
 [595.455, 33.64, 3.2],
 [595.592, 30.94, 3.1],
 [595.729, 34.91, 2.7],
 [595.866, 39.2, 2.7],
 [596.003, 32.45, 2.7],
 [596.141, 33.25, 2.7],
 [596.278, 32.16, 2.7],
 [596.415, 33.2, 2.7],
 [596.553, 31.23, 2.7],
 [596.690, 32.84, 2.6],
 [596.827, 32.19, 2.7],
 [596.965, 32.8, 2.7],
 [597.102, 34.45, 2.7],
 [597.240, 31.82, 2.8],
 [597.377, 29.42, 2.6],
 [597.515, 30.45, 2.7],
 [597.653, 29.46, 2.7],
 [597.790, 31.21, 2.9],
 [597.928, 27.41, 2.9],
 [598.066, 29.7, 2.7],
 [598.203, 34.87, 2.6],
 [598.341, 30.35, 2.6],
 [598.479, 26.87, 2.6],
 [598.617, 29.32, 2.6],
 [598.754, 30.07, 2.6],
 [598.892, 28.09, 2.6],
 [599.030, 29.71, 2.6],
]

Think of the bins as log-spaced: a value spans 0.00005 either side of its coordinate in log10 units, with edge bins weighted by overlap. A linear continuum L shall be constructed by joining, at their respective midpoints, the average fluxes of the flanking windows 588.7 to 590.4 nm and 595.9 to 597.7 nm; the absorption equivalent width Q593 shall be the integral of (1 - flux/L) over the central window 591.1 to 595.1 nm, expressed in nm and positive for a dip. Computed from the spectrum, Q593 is -0.33 nm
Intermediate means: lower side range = 42.4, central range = 40.4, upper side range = 32.1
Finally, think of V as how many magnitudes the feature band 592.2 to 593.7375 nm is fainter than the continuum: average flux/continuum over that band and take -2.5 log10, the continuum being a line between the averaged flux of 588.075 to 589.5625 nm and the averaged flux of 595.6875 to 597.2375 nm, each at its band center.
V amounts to -0.09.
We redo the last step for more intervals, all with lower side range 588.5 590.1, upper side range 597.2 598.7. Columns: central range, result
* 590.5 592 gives -0.10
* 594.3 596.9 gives -0.07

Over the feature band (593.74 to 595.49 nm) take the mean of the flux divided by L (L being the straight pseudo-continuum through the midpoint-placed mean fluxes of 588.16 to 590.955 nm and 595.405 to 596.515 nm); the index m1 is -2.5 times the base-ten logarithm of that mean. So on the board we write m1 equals -0.08 mag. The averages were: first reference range 42.4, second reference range 33.6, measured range 38.2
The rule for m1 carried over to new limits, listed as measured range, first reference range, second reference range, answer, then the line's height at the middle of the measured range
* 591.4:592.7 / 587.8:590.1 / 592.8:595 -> -0.03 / 40.3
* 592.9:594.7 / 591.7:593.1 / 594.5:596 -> 0.02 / 39.6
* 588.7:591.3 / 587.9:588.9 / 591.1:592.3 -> -0.02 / 42.2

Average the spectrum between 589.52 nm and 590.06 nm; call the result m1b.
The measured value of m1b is 40.5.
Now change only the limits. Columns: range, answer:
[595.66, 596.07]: 35.6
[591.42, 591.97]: 41.2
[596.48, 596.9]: 32.1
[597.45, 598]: 29.6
